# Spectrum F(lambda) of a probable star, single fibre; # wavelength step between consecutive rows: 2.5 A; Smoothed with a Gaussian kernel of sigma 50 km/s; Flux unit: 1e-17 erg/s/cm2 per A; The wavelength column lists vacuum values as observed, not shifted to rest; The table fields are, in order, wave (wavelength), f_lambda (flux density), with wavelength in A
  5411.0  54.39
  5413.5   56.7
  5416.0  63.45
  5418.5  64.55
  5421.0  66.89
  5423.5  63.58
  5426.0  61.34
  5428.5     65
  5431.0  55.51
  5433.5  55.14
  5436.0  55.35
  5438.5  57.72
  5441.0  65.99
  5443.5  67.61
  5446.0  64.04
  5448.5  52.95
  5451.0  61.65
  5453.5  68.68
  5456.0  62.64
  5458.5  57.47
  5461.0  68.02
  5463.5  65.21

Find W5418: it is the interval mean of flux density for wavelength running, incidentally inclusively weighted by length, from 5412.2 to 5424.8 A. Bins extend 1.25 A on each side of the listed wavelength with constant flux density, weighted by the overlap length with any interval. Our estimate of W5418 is 63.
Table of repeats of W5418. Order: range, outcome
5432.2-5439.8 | 56.1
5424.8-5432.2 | 60.6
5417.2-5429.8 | 64.2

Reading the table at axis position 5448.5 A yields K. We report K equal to 52.95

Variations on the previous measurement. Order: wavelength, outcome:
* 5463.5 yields 65.21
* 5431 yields 55.51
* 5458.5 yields 57.47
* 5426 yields 61.34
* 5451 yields 61.65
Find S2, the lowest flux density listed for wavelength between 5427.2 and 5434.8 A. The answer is 55.14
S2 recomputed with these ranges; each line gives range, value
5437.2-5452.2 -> 52.95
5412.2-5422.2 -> 56.7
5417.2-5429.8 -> 61.34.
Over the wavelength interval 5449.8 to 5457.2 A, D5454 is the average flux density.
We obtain 64.4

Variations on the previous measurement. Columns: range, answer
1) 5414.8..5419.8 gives 64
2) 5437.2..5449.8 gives 61.6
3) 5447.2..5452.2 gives 57.3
